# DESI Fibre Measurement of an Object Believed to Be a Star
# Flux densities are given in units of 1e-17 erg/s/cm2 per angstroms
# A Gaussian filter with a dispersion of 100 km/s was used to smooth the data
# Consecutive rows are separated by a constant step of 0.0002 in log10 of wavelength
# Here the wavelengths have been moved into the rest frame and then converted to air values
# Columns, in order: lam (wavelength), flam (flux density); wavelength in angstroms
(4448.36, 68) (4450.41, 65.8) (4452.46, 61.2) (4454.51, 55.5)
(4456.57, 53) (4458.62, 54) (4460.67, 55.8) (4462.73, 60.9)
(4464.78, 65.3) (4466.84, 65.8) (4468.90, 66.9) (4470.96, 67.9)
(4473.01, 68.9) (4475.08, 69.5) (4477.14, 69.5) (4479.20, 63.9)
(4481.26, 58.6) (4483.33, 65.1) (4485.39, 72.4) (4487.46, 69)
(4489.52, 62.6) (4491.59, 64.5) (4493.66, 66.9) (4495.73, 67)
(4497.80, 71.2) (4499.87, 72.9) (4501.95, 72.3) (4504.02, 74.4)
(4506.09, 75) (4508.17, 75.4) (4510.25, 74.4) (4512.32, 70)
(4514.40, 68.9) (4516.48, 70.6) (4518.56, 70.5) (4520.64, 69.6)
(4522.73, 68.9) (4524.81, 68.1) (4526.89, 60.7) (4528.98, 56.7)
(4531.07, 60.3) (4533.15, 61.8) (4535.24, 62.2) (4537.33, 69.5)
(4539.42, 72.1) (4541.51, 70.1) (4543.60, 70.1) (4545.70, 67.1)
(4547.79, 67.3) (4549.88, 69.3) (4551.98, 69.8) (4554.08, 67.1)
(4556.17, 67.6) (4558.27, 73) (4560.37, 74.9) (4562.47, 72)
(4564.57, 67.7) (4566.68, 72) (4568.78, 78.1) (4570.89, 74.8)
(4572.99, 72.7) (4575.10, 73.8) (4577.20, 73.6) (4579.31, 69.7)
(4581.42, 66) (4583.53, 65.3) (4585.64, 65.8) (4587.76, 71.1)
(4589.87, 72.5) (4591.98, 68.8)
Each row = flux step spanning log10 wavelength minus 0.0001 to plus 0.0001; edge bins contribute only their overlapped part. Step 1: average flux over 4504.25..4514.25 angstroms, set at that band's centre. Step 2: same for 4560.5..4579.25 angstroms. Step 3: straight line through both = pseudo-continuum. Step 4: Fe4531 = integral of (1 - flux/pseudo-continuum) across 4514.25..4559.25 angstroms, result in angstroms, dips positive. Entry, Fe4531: 3.6 angstroms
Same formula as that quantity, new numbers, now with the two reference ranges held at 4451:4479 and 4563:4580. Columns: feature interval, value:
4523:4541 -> 1.24 angstroms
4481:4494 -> -0.22 angstroms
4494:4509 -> -1.38 angstroms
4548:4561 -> 0.24 angstroms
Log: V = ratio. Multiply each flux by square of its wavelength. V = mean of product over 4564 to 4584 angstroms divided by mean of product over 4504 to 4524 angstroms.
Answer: 1.0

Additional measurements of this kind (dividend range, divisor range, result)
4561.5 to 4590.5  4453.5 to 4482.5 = 1.19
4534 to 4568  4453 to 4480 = 1.15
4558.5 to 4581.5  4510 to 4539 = 1.11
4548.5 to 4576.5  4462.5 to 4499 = 1.12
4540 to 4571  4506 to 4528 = 1.03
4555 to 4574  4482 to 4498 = 1.12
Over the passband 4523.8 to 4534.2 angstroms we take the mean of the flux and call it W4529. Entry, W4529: 61.5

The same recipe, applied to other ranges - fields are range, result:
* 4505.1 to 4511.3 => 74.9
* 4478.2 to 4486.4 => 65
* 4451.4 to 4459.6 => 55.9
